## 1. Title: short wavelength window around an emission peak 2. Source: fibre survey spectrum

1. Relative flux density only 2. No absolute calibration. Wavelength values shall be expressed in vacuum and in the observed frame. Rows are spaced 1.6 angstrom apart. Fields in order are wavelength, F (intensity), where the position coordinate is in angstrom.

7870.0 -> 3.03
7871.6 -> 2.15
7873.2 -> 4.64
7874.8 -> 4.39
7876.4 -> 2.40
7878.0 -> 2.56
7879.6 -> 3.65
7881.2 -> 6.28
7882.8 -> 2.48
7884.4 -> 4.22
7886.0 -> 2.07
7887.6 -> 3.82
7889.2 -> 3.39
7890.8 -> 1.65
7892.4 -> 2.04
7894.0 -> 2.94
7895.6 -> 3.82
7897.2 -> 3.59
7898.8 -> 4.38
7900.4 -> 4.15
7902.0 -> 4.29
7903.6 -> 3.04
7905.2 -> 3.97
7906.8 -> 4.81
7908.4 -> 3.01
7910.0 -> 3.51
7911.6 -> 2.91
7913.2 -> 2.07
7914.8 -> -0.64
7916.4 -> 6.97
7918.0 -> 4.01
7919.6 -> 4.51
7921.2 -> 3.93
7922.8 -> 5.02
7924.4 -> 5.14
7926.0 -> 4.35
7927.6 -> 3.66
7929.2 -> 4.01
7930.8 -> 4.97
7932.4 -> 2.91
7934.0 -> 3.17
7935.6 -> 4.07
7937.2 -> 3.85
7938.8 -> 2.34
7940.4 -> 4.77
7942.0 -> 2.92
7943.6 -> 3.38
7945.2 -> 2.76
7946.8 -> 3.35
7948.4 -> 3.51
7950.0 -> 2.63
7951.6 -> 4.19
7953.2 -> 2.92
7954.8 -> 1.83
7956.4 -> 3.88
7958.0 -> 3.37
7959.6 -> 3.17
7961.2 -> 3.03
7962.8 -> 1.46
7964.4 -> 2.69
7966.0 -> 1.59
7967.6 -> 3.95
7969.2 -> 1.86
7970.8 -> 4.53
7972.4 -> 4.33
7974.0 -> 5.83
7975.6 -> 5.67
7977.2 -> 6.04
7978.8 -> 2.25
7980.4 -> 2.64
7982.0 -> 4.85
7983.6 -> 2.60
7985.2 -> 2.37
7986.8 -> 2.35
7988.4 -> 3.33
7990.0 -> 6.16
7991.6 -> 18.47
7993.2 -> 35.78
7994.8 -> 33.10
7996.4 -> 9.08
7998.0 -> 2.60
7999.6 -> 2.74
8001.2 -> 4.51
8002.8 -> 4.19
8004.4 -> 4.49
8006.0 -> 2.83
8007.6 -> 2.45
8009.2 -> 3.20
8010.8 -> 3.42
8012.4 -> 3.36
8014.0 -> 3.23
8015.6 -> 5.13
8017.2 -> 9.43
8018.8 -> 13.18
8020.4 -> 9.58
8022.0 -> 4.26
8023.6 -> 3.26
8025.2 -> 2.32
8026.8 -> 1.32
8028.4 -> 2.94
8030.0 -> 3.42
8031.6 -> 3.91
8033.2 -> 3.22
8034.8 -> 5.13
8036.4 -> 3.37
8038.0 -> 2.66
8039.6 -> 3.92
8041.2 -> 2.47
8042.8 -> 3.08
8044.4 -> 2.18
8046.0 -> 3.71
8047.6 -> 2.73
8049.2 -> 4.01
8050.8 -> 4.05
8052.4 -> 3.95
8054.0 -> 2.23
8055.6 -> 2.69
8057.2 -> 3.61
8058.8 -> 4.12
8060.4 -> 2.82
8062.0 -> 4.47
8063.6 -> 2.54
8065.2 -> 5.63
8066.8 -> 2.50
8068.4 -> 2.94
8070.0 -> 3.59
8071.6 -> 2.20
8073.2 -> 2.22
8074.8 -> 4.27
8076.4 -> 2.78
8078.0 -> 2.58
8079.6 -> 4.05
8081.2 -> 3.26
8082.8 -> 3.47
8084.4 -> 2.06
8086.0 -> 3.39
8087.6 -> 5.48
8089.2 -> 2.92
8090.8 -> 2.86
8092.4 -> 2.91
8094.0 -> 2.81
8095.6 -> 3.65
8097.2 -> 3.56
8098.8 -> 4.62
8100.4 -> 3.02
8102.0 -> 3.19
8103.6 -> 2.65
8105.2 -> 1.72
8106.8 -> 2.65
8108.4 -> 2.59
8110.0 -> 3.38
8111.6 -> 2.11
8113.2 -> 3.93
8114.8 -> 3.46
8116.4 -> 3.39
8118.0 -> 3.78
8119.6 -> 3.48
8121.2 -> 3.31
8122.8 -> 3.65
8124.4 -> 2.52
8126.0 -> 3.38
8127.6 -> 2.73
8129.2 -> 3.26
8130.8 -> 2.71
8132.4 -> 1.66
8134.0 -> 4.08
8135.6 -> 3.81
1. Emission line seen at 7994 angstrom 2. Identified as H-alpha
